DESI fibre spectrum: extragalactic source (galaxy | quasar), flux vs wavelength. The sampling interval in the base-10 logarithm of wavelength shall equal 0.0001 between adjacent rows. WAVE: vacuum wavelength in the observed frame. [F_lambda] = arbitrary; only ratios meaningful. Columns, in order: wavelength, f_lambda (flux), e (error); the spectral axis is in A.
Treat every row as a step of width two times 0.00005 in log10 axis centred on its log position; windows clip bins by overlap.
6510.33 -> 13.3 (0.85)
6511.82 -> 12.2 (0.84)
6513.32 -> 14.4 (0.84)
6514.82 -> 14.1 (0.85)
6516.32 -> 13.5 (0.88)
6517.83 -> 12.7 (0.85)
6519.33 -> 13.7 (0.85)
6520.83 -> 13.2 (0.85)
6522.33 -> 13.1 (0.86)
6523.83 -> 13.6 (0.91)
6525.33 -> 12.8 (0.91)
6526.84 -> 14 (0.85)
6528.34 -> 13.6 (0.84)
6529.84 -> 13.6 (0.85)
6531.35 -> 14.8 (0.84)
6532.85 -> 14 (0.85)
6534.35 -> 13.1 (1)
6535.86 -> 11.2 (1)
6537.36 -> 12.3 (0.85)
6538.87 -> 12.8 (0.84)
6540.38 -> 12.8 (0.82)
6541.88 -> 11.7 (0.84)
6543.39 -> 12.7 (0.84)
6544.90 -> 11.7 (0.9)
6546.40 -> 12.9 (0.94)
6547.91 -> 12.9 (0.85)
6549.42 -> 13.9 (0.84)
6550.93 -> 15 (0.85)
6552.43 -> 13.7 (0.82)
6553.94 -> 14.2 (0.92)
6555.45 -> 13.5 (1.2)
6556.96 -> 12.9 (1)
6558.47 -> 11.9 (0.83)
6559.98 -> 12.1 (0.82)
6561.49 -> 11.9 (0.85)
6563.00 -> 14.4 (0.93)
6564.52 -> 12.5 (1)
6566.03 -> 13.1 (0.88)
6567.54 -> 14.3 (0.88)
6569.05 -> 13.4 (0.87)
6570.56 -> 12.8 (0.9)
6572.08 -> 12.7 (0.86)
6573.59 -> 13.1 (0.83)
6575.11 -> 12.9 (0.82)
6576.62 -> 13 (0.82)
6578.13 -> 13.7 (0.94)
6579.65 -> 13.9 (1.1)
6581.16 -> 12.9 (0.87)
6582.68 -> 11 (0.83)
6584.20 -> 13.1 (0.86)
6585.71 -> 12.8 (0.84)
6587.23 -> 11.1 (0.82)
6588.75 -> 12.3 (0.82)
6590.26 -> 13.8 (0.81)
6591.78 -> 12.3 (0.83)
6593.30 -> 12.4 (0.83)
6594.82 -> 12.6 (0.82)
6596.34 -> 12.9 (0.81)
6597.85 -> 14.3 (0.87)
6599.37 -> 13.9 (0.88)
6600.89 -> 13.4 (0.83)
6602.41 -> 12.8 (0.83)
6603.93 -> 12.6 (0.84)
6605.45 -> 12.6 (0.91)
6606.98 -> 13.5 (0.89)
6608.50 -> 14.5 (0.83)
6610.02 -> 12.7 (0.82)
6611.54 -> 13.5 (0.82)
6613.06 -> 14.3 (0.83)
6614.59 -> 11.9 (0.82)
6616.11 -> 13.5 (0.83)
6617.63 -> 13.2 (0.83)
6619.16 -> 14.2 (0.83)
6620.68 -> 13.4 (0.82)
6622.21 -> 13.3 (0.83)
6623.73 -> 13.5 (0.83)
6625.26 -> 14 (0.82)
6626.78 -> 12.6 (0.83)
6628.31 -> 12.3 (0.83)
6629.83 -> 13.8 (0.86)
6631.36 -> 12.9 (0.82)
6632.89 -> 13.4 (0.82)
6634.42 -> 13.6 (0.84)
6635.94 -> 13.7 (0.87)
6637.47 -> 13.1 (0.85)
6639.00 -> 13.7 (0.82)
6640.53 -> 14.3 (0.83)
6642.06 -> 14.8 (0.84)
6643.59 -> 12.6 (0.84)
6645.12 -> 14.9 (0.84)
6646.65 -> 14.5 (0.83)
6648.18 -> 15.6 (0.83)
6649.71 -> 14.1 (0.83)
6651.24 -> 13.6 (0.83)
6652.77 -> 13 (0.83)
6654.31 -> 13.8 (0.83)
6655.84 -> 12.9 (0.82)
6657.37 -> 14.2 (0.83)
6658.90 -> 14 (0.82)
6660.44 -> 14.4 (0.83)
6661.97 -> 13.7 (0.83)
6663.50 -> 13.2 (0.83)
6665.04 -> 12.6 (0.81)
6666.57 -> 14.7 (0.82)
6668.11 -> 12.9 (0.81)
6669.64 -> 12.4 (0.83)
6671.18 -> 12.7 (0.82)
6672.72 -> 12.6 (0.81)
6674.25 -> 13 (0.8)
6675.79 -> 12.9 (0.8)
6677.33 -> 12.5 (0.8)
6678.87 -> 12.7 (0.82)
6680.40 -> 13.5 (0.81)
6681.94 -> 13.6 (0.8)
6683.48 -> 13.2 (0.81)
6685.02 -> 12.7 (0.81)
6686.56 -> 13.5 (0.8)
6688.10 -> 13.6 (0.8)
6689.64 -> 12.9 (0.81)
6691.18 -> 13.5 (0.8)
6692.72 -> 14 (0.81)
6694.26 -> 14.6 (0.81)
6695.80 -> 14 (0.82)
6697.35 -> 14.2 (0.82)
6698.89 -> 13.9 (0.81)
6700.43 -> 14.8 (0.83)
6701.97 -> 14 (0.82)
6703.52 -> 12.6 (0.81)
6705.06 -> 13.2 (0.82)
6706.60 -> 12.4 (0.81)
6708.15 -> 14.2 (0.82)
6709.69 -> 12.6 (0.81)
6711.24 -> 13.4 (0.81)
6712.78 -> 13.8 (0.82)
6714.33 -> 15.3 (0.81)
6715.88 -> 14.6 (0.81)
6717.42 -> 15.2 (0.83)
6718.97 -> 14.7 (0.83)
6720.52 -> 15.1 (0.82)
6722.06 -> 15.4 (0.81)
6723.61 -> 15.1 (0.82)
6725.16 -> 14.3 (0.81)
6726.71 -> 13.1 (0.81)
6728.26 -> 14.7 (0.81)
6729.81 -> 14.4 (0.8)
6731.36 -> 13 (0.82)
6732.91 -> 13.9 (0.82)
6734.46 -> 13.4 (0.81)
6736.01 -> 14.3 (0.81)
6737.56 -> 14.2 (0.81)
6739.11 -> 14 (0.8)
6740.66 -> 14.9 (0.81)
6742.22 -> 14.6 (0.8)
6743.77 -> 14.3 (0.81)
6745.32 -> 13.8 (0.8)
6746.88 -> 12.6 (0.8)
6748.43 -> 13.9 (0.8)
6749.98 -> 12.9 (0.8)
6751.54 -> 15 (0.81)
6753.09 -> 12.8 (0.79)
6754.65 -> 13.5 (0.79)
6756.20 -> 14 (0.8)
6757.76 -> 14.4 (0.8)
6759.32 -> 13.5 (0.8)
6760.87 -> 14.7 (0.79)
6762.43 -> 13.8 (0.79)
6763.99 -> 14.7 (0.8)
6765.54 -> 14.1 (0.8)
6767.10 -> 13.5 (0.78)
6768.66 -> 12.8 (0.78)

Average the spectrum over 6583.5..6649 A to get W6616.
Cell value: 13.4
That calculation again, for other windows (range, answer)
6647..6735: 13.7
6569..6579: 13.1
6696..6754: 14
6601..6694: 13.4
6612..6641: 13.4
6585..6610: 13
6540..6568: 13.1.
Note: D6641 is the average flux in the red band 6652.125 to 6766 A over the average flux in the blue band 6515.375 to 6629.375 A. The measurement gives 1.05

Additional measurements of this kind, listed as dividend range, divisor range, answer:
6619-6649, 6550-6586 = 1.04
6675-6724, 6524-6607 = 1.06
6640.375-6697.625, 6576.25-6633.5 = 1.04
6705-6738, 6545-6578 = 1.07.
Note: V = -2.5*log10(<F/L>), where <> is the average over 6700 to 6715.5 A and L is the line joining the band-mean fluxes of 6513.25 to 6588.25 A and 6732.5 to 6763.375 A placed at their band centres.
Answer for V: 0.01 mag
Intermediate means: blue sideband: 13.1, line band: 13.6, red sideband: 13.9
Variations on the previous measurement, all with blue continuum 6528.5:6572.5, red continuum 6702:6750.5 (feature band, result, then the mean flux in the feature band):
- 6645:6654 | -0.05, 14.2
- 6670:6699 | 0.04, 13.3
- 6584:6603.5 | 0.03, 12.9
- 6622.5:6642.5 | 0.00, 13.5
